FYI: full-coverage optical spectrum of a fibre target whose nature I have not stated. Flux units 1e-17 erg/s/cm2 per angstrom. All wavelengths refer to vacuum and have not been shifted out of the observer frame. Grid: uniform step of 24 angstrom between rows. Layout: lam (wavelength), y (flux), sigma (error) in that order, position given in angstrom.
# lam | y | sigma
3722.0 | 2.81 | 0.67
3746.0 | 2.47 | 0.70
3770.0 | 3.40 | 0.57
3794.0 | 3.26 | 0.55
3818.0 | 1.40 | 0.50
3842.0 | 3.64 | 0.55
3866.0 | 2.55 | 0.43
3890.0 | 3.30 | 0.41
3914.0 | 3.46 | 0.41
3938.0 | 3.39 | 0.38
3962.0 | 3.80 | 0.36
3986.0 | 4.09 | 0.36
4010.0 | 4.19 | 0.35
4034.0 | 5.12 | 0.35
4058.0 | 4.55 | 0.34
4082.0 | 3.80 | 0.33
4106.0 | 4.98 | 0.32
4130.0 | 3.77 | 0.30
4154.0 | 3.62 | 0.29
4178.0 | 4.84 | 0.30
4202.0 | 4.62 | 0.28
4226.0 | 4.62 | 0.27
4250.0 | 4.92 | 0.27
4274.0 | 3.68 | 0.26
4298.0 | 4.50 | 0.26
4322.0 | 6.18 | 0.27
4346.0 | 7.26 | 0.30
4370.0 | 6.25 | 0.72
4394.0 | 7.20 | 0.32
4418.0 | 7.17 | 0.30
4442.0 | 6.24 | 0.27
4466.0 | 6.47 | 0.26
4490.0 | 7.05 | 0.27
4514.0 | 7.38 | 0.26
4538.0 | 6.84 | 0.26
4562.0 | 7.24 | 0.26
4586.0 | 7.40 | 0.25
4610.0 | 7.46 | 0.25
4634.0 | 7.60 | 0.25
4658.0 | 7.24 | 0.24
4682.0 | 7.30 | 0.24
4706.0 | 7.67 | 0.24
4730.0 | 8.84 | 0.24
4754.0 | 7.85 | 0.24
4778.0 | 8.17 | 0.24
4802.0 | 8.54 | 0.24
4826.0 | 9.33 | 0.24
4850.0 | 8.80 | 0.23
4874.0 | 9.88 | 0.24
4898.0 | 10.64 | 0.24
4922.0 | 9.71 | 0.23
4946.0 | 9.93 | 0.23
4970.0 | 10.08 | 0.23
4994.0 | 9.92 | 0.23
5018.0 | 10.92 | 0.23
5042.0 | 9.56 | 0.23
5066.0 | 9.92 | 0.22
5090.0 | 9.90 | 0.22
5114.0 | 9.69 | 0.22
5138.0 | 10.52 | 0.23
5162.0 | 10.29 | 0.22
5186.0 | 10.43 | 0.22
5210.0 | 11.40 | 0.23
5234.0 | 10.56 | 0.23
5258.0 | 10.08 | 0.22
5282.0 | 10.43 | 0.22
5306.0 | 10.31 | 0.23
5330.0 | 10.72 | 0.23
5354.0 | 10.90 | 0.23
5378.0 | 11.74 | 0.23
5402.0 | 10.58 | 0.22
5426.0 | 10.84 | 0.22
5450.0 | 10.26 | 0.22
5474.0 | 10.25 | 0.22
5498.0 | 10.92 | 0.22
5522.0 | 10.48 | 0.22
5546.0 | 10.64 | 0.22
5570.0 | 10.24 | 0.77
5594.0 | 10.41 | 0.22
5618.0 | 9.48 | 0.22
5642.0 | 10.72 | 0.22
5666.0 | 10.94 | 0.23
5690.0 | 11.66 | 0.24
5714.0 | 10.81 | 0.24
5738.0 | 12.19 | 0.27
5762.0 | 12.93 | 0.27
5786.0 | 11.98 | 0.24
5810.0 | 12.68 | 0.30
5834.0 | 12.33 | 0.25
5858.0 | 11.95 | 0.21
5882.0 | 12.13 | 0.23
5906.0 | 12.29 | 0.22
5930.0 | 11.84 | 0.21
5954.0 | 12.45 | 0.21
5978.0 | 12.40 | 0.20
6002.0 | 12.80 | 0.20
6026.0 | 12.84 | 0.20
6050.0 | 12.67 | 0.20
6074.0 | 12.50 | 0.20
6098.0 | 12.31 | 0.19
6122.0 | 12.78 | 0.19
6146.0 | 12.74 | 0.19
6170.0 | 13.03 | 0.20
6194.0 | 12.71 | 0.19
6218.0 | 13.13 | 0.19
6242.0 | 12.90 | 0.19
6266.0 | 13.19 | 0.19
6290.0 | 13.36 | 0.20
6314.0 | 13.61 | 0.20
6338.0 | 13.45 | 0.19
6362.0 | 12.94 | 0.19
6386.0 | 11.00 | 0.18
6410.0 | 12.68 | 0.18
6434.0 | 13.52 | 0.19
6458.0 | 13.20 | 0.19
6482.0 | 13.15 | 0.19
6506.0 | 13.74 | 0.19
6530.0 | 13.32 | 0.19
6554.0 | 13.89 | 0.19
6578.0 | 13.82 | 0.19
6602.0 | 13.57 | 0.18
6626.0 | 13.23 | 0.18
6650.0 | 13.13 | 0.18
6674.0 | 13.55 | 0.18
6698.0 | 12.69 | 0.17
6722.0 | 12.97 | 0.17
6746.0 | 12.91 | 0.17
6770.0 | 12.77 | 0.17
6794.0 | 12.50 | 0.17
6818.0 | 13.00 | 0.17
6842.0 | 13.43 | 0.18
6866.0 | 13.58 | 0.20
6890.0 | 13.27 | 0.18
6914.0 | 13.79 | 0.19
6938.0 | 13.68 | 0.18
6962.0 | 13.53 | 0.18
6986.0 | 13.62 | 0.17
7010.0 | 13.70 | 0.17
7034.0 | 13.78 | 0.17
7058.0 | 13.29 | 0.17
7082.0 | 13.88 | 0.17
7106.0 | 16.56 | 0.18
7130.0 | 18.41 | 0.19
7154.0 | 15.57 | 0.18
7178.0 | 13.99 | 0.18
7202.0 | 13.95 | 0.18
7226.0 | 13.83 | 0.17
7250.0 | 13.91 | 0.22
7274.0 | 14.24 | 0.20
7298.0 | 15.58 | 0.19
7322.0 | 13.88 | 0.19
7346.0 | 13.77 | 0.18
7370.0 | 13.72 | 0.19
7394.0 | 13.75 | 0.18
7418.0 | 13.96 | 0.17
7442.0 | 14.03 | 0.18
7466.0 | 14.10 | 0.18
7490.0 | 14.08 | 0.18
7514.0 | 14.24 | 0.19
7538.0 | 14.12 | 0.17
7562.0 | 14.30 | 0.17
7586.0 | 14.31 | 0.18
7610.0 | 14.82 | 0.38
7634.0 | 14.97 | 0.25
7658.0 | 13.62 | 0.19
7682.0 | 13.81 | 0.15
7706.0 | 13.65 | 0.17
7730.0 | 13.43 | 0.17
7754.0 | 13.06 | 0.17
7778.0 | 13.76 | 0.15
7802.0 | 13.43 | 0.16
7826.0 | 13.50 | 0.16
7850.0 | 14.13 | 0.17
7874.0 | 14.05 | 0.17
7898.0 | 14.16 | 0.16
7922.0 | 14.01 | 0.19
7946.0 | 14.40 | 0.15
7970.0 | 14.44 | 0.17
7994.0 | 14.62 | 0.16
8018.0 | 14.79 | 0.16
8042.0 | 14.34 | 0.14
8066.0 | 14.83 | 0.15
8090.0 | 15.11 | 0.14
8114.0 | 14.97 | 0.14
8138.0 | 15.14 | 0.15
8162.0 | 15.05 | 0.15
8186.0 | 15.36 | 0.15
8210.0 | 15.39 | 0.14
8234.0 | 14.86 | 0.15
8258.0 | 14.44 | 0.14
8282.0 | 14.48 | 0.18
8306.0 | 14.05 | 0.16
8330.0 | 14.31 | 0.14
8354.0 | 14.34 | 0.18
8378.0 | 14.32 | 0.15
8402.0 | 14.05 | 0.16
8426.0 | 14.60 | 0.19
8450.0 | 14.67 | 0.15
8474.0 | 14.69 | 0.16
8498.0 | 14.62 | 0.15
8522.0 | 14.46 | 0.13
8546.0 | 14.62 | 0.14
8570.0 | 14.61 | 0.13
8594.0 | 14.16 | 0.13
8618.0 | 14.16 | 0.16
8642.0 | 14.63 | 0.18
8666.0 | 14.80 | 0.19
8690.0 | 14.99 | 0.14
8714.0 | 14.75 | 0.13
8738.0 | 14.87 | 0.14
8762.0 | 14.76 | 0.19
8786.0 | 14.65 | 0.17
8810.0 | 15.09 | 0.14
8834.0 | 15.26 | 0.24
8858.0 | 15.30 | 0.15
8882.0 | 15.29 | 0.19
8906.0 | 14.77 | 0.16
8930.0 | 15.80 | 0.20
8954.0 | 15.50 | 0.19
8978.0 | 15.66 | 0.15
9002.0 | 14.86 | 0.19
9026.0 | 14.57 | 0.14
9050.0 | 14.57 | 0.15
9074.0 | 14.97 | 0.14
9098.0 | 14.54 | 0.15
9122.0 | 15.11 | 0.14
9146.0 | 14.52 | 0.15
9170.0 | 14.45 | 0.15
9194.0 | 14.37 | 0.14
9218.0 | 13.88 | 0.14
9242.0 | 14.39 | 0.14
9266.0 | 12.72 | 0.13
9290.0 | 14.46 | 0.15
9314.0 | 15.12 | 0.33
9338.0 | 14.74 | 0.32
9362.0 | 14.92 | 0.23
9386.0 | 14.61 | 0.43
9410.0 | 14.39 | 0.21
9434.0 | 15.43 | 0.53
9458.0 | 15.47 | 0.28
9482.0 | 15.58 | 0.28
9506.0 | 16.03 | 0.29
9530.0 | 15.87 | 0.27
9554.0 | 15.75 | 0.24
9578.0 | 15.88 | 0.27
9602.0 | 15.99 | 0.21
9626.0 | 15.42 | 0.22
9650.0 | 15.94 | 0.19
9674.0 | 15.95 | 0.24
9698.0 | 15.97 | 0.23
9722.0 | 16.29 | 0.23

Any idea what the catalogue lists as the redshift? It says 0.085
